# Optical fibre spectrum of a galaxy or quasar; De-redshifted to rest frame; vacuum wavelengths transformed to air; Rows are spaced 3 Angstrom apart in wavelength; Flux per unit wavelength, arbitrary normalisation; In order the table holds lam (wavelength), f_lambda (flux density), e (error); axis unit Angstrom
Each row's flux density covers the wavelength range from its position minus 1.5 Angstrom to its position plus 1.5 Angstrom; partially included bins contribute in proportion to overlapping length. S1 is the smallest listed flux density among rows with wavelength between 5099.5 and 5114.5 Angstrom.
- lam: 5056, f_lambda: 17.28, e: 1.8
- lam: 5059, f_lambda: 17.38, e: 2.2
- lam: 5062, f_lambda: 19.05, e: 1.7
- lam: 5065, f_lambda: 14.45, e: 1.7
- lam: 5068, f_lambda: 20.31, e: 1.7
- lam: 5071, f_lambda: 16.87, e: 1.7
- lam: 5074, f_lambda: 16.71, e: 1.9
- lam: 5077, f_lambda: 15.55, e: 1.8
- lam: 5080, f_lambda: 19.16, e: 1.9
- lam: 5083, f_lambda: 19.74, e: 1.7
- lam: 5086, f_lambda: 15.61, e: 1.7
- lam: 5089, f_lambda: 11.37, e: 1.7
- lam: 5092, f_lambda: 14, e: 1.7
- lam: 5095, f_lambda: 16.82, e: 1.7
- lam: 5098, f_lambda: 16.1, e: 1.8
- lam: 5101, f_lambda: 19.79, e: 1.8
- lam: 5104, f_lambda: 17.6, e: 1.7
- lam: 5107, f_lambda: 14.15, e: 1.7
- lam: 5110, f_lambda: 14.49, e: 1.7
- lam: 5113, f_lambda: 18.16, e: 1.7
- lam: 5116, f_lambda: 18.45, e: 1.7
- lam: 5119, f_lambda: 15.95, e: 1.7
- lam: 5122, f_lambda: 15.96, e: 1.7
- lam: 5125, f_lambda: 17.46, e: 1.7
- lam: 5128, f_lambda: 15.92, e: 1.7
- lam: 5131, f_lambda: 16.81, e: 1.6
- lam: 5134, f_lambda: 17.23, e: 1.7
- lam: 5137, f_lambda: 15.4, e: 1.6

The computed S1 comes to 14.15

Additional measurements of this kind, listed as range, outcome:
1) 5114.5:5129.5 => 15.92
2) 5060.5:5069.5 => 14.45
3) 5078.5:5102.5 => 11.37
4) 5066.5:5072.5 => 16.87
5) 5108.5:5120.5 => 14.49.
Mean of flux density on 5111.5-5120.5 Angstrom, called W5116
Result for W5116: 17.5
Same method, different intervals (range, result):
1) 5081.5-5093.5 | 15.2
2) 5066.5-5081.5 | 17.7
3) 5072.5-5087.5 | 17.4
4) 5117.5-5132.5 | 16.4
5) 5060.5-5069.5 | 17.9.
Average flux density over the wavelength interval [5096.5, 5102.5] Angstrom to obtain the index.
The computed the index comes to 17.9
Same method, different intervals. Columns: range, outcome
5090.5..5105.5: 16.9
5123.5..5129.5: 16.7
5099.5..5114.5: 16.8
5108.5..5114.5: 16.3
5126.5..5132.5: 16.4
